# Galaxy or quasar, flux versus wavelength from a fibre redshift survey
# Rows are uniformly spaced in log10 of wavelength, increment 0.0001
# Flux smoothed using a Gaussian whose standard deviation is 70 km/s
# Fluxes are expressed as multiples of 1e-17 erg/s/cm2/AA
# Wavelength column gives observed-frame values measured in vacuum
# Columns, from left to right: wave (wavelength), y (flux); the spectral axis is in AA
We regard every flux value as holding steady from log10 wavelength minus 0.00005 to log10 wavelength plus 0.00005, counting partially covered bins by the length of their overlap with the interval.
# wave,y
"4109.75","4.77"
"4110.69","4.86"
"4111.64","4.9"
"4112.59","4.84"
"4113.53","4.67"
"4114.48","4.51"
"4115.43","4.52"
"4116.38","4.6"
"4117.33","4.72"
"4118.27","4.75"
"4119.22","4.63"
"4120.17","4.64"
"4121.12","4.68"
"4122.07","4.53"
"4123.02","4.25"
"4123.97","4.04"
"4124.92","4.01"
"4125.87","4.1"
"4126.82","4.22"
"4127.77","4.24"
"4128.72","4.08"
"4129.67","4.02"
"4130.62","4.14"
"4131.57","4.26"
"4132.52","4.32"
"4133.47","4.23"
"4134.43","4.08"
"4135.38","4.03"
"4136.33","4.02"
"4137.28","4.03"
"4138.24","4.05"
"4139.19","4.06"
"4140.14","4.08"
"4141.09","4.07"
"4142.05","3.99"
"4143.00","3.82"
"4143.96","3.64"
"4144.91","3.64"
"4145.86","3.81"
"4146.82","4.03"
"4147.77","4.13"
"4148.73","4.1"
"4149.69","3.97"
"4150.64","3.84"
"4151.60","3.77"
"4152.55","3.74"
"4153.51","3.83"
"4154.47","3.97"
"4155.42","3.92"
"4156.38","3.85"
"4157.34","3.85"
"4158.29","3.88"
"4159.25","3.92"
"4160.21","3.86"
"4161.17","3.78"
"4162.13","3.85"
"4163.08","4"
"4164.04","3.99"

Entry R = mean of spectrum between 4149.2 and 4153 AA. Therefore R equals 3.83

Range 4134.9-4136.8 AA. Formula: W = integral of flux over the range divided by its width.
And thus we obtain 4.03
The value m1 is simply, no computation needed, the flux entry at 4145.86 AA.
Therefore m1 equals 3.81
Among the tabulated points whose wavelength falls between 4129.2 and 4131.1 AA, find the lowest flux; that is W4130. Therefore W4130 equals 4.02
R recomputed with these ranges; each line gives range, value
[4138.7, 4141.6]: 4.07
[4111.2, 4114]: 4.81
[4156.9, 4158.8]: 3.88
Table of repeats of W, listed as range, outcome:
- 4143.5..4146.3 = 3.71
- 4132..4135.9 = 4.16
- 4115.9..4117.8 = 4.66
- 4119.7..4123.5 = 4.52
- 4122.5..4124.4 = 4.15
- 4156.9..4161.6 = 3.86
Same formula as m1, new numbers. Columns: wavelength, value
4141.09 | 4.07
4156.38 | 3.85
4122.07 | 4.53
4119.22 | 4.63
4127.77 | 4.24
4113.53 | 4.67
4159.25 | 3.92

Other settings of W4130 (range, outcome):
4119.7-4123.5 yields 4.25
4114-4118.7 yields 4.51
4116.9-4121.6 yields 4.63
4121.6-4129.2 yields 4.01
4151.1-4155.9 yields 3.74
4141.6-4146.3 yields 3.64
